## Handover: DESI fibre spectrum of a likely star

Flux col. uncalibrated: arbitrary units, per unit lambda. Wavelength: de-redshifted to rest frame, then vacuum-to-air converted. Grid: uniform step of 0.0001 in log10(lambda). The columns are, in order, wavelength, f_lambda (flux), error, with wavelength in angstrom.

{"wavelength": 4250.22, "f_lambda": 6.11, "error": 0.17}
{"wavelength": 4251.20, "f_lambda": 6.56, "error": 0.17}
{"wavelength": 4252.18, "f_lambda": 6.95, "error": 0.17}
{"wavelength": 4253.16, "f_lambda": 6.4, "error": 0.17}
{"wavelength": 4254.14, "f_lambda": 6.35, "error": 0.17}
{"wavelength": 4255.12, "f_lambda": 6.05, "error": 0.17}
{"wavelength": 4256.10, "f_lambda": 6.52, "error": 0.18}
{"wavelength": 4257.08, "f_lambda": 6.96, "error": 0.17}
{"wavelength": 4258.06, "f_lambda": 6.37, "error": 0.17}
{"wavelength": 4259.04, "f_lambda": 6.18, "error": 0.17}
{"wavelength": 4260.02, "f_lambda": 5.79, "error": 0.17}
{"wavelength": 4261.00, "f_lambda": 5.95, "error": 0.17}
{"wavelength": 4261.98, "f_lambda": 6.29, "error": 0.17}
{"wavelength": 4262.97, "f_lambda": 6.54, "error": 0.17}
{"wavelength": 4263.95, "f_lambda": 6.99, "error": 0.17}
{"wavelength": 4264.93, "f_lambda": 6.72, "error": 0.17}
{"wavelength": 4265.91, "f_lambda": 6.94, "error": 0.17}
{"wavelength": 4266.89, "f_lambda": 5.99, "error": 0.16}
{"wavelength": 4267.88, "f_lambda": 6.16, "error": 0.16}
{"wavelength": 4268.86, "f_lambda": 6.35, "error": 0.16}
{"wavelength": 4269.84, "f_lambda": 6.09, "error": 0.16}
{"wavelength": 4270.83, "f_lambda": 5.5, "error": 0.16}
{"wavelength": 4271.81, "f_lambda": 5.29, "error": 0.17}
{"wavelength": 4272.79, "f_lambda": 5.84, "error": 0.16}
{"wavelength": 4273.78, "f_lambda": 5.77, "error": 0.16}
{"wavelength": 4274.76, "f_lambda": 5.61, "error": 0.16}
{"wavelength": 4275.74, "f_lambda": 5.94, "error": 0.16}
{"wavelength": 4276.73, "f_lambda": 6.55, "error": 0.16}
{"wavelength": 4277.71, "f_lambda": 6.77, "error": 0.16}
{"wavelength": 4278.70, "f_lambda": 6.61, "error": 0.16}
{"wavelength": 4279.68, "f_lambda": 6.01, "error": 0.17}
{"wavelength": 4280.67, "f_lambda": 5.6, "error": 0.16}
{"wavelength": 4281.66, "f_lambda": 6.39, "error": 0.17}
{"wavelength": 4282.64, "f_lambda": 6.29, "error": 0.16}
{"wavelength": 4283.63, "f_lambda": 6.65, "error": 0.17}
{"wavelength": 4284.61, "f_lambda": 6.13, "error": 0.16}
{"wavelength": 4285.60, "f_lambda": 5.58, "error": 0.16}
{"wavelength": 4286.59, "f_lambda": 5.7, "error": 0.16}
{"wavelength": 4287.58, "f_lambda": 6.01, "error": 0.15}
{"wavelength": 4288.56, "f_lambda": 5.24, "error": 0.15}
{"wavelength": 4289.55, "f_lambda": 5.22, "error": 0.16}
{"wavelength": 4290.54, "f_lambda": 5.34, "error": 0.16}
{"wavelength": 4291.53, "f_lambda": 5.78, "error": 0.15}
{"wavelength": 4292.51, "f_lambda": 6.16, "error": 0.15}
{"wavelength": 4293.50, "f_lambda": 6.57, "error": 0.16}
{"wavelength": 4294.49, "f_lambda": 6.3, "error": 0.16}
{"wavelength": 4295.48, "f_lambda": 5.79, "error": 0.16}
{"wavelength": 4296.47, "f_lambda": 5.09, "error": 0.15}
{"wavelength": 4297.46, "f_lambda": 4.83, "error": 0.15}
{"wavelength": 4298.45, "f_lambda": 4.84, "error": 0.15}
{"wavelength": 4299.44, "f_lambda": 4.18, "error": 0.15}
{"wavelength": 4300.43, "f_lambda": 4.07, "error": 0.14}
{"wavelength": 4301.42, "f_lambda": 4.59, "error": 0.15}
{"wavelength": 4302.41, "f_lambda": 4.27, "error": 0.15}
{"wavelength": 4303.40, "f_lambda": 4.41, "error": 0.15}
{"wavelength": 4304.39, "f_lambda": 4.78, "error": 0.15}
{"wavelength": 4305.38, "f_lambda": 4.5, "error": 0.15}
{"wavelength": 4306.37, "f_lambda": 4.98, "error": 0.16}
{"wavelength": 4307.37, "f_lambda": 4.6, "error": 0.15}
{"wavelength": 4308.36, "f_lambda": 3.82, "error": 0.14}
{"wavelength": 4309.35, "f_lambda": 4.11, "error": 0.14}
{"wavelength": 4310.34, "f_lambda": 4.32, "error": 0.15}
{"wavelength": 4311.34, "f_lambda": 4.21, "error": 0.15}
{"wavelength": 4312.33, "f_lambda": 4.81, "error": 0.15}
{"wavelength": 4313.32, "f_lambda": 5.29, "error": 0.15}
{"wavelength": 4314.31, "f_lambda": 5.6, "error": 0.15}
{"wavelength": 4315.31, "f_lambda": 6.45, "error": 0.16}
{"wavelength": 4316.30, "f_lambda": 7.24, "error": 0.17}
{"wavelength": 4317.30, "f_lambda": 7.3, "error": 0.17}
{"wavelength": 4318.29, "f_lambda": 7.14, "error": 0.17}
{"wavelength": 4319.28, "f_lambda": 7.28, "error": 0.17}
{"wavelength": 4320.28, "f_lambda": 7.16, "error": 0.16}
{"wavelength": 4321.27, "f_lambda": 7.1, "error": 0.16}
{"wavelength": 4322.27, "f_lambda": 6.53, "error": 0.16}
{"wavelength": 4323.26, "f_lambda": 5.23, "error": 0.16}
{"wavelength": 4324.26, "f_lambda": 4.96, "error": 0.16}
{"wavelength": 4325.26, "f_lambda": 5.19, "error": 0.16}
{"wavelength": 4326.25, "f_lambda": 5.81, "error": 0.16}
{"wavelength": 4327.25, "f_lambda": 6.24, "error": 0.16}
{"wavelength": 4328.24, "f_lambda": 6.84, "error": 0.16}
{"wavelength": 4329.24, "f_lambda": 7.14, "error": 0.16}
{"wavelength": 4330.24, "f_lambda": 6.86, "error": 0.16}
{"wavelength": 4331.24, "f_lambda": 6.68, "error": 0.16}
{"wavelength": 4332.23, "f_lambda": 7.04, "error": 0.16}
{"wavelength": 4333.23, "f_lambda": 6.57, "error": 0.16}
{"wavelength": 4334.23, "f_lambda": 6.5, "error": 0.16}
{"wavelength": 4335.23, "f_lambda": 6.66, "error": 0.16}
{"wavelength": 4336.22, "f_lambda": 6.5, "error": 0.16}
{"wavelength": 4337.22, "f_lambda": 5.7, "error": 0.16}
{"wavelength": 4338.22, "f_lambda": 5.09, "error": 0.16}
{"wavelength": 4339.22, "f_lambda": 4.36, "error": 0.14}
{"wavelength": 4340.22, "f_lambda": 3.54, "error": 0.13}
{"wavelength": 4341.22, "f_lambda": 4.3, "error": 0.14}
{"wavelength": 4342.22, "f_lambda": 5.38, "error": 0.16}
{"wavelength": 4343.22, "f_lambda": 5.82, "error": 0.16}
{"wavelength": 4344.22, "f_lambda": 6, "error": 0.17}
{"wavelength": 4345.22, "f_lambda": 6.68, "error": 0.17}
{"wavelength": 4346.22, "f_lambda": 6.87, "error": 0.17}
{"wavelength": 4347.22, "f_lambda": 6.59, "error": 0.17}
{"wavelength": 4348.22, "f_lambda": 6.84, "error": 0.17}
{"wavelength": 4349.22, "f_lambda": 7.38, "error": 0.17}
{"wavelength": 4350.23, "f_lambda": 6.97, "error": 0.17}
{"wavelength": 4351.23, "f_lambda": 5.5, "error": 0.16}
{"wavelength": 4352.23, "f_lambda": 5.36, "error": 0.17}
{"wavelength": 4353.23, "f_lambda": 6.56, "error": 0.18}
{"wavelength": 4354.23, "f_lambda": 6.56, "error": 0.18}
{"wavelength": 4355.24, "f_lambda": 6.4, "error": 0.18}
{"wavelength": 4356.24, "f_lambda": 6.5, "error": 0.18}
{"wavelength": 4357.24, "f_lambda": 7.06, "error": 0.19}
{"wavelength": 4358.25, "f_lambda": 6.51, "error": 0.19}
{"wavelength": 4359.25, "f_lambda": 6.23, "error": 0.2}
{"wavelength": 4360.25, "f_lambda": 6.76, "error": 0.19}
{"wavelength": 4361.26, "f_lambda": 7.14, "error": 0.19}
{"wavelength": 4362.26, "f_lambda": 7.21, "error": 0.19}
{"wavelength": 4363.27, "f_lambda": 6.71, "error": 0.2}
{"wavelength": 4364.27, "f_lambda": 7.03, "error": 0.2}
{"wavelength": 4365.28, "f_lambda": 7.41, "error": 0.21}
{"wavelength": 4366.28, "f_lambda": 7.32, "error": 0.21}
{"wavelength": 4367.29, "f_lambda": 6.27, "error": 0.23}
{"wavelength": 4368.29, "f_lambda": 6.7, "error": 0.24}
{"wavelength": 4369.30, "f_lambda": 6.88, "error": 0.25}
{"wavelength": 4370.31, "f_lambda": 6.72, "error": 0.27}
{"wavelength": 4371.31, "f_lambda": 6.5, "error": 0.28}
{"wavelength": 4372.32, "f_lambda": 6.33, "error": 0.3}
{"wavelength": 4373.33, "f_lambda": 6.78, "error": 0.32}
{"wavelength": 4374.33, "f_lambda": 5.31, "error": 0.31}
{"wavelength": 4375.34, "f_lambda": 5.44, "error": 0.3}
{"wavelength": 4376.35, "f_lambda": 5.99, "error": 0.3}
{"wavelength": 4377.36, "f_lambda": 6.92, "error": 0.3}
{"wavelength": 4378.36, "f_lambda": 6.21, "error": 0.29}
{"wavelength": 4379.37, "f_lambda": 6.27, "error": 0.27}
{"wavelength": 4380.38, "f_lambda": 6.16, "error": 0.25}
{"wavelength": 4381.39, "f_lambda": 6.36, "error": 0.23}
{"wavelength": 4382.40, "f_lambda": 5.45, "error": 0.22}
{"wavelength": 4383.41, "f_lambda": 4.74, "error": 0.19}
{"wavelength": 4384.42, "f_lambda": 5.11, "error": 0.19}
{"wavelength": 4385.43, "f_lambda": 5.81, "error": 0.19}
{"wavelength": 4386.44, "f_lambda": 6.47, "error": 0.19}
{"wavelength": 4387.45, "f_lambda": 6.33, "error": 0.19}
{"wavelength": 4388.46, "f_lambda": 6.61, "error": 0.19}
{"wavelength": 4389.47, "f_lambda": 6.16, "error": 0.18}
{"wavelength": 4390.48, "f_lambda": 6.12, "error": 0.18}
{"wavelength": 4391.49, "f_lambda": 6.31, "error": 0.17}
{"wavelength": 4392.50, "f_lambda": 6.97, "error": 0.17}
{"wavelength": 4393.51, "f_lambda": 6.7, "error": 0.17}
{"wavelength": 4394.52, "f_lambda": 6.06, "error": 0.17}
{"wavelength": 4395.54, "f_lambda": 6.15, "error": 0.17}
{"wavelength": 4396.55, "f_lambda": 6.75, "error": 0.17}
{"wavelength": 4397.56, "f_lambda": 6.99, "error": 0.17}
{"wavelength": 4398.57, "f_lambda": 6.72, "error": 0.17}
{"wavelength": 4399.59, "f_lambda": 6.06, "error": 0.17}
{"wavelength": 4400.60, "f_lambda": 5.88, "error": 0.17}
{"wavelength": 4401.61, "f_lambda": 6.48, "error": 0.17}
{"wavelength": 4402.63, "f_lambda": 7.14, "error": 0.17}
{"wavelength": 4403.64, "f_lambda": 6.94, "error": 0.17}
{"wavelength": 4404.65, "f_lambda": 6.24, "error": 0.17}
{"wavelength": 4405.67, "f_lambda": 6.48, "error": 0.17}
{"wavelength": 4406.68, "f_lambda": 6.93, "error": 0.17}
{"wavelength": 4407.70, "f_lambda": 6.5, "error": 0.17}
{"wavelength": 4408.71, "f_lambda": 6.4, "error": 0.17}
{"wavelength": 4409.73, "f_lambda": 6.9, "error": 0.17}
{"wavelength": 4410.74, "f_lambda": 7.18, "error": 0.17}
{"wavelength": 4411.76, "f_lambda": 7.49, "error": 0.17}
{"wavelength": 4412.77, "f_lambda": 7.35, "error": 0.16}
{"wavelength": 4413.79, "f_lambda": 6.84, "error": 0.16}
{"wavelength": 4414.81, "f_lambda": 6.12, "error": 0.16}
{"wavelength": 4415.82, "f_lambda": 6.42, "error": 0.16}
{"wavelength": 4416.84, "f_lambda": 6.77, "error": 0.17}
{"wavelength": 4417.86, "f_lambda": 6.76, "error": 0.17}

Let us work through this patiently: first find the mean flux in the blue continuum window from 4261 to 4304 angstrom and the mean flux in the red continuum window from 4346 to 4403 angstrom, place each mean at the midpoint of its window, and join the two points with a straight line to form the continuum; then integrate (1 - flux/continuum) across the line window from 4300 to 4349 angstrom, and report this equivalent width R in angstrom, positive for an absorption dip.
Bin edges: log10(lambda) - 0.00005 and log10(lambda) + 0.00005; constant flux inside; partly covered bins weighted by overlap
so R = 2.9 angstrom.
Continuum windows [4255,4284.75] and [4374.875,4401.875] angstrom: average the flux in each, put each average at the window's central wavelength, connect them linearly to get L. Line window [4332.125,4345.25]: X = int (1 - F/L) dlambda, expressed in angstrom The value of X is 1.2 angstrom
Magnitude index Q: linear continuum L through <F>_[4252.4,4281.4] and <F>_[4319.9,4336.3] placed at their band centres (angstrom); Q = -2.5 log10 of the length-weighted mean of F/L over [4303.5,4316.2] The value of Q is 0.29 mag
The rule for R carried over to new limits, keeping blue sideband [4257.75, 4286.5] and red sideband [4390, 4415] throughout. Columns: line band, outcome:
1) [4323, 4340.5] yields 1.1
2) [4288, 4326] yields 5.3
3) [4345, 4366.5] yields -0.8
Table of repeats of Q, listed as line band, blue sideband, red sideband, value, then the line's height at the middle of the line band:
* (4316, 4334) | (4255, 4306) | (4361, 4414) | -0.08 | 6.09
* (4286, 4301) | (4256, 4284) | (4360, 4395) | 0.16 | 6.26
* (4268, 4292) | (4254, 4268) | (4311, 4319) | 0.06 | 6.28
